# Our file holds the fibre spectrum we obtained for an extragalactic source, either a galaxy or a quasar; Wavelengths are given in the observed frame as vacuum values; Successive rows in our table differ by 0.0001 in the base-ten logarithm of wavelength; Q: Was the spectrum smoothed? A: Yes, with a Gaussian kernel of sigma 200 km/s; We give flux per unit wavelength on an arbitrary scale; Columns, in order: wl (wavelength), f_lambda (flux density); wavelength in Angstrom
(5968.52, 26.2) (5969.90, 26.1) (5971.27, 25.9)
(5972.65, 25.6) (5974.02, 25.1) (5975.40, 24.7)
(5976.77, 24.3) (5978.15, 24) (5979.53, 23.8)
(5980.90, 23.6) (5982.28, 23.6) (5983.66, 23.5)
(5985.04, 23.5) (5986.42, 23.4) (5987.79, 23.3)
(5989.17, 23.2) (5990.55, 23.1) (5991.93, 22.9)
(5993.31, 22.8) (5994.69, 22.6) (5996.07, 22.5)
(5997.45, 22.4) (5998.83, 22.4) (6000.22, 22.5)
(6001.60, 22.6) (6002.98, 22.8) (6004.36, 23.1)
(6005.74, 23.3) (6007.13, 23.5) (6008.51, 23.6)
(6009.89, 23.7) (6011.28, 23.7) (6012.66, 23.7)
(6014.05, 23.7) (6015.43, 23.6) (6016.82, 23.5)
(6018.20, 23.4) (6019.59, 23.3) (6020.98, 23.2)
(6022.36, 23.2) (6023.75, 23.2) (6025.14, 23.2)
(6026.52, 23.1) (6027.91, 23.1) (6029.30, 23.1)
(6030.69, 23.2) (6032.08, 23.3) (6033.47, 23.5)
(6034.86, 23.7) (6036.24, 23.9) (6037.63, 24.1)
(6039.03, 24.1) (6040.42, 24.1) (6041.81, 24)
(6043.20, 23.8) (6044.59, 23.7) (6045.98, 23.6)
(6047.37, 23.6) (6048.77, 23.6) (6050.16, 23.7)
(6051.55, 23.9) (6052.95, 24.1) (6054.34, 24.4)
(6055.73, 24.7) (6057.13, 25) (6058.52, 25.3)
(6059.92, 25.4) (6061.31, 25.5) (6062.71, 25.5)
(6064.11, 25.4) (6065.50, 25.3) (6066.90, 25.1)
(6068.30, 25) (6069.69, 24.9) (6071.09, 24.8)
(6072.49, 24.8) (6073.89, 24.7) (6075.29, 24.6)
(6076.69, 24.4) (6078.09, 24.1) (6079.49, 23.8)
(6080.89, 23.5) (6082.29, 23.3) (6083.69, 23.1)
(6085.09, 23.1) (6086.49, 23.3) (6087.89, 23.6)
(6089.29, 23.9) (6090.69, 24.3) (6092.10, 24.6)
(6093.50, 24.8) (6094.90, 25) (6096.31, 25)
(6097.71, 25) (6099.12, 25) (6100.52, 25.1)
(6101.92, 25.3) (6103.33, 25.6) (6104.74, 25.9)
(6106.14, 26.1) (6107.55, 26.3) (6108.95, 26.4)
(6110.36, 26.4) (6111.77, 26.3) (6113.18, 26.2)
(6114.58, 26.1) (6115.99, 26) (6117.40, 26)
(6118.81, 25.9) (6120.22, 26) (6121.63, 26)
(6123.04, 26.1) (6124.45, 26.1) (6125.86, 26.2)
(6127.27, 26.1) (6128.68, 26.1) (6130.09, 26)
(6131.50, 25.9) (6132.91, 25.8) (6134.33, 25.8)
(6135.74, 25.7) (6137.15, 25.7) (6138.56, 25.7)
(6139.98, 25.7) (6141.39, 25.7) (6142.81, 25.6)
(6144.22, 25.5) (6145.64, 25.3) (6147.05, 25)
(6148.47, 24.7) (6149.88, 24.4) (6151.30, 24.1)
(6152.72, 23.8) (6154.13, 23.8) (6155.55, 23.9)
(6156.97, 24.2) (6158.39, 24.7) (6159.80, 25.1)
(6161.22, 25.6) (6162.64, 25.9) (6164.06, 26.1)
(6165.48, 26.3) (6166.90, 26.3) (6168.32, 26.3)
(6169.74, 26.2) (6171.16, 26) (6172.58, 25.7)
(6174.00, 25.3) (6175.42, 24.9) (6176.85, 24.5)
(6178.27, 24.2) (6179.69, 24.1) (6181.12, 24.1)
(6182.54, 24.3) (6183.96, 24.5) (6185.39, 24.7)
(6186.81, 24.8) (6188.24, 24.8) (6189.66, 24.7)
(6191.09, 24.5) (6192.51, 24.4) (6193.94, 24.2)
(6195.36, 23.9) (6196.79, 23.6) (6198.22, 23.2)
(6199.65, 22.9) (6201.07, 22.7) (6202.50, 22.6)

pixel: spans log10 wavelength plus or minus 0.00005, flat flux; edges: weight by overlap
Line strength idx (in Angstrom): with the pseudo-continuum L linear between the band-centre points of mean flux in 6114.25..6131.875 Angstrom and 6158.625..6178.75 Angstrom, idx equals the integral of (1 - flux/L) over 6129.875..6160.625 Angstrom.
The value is 0.9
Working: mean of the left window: 26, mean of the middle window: 25.1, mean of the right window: 25.6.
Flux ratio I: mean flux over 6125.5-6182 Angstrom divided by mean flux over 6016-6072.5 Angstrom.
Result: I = 1.1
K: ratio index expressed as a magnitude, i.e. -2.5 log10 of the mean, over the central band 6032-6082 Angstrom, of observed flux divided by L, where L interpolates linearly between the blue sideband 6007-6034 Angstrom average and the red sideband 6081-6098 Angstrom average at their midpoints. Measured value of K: -0.03 mag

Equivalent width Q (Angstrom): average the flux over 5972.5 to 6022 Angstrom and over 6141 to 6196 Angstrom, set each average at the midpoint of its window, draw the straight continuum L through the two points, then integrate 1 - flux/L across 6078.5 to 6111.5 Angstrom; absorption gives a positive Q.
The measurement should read -0.6 Angstrom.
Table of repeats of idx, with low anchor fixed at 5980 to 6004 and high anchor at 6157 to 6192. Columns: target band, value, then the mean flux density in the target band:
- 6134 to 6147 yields -0.5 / 25.6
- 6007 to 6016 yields -0.2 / 23.7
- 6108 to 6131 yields -1.5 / 26.1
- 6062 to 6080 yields -0.7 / 24.8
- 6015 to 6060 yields -0.4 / 23.8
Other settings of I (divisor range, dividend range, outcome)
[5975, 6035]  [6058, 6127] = 1.08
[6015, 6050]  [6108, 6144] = 1.10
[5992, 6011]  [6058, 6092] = 1.07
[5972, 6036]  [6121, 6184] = 1.08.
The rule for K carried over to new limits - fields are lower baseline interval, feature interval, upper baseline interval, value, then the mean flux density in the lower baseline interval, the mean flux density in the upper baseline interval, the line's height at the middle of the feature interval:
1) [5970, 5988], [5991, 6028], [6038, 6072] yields 0.057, 24.3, 24.5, 24.4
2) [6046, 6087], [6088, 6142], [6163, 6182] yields -0.035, 24.4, 25.4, 24.8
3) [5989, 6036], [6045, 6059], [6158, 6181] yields -0.019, 23.2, 25.4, 23.7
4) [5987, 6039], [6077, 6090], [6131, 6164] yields 0.030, 23.2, 25.1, 24.2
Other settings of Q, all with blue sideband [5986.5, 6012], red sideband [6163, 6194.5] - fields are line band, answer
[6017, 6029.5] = 0.0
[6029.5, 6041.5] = -0.1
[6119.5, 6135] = -1.0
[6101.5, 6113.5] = -0.9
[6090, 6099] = -0.3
